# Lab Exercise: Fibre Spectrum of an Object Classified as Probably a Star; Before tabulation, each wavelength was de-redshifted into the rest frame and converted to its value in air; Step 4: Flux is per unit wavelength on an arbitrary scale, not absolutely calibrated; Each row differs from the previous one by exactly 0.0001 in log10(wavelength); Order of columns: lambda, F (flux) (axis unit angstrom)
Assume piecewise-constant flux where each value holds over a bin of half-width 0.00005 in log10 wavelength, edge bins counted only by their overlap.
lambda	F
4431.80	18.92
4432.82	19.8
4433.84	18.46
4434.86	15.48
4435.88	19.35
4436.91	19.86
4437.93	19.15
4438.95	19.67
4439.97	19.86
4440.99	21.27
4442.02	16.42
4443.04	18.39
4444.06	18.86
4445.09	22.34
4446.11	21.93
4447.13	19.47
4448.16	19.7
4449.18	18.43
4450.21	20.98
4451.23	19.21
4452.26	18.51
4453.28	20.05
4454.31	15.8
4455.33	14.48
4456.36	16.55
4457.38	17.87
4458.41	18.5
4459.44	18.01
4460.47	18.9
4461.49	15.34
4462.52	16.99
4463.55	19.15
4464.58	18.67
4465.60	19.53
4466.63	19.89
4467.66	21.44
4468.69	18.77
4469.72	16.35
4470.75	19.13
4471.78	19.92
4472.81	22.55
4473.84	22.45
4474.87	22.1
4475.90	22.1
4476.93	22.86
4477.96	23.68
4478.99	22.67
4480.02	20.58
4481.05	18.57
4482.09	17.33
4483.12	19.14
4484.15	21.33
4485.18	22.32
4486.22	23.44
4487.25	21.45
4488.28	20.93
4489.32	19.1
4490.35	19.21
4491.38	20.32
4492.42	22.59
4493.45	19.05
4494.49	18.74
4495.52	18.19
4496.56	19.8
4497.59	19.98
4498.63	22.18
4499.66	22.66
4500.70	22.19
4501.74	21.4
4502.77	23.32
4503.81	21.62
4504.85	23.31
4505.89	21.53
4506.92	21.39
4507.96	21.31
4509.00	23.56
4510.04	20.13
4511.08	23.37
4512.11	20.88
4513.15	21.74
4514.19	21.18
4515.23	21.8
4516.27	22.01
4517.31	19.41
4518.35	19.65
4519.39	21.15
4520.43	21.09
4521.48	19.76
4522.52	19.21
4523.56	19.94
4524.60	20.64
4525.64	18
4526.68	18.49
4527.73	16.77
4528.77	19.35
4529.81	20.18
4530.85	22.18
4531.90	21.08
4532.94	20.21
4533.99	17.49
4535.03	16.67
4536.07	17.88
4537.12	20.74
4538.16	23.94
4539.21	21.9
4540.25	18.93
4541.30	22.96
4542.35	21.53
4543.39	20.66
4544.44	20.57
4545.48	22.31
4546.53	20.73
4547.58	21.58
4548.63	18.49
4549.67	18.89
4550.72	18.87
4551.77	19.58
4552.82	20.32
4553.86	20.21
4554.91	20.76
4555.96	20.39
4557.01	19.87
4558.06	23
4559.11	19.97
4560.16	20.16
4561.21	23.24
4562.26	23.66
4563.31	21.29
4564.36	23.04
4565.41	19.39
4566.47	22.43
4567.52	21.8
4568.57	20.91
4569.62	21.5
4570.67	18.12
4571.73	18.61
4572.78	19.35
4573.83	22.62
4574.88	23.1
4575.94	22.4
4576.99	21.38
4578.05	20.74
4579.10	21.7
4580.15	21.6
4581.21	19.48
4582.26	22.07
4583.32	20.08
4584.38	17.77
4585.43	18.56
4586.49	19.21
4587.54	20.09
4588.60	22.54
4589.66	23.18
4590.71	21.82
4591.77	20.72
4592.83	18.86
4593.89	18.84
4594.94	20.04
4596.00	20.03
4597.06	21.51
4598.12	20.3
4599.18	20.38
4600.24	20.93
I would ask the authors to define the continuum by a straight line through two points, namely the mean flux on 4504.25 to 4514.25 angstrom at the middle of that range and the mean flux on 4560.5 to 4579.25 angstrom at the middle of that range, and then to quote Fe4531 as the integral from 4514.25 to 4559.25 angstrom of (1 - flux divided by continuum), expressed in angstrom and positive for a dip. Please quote 3.0 angstrom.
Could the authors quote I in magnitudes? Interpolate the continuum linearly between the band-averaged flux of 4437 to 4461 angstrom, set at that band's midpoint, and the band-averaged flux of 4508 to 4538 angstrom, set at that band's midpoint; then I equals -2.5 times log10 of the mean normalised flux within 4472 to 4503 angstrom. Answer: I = -0.08 mag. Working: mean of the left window 18.9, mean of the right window 20.2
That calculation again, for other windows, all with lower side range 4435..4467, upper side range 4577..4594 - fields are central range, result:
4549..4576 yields -0.034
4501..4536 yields -0.051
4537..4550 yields -0.058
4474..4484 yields -0.105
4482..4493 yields -0.084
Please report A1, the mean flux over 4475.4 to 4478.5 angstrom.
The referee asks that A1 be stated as 22.9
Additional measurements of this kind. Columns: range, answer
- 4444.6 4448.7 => 20.9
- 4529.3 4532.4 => 21.1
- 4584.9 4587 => 18.9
